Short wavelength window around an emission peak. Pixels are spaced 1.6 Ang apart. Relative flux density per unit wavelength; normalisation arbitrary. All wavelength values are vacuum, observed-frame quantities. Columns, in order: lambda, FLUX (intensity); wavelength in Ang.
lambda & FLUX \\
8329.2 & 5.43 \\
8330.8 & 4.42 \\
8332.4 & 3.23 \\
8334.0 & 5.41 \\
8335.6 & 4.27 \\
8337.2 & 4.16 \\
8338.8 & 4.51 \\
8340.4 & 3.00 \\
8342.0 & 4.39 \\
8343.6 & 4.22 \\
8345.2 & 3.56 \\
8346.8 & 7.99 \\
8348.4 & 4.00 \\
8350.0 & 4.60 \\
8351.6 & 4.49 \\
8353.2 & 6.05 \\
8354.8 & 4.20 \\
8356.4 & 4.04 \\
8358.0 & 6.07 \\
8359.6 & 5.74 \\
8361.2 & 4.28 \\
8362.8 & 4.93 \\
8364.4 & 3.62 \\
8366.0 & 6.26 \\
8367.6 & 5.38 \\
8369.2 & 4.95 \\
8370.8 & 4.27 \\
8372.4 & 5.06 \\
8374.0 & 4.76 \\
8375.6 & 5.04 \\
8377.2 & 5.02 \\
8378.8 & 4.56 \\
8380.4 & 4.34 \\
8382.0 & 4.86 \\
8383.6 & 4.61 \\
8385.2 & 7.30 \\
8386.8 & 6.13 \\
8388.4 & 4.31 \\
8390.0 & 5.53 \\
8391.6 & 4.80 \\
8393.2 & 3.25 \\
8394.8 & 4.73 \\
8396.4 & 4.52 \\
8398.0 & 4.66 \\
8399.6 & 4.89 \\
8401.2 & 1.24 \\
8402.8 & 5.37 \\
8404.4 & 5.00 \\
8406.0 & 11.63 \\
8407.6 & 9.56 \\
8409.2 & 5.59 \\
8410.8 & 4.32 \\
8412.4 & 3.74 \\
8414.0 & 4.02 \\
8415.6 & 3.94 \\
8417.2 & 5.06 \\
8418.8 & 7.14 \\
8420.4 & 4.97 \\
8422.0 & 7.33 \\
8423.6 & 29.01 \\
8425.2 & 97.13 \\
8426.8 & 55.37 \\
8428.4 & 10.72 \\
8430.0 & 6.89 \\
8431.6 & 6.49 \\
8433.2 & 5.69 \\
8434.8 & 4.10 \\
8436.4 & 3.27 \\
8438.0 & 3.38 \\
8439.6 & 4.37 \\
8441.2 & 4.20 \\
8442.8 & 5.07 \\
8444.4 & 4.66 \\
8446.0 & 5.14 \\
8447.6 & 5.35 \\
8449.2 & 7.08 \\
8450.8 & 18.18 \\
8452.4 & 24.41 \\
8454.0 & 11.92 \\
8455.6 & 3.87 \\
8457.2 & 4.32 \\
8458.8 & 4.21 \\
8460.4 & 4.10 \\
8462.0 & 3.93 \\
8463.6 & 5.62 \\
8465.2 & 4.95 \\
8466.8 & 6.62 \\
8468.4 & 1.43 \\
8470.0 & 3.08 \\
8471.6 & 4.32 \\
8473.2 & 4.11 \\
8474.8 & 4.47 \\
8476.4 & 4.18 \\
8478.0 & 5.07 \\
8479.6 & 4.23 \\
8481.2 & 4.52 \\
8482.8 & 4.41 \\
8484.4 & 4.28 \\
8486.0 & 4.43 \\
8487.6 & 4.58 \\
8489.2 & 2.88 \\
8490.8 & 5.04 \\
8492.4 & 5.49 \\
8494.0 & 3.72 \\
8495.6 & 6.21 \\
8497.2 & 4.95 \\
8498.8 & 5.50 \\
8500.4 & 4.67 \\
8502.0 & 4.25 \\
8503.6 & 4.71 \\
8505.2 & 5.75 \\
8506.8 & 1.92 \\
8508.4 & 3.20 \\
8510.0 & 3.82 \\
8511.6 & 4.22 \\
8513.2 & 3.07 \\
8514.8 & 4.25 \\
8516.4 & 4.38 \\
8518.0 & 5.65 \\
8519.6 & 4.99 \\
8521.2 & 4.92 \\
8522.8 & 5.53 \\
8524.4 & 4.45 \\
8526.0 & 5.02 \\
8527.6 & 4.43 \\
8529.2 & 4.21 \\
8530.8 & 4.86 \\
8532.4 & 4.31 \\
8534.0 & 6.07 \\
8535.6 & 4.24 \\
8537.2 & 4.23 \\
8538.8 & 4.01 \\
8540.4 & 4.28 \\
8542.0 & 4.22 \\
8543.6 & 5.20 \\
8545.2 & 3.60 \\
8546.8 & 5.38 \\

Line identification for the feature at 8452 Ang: [N II] 6583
